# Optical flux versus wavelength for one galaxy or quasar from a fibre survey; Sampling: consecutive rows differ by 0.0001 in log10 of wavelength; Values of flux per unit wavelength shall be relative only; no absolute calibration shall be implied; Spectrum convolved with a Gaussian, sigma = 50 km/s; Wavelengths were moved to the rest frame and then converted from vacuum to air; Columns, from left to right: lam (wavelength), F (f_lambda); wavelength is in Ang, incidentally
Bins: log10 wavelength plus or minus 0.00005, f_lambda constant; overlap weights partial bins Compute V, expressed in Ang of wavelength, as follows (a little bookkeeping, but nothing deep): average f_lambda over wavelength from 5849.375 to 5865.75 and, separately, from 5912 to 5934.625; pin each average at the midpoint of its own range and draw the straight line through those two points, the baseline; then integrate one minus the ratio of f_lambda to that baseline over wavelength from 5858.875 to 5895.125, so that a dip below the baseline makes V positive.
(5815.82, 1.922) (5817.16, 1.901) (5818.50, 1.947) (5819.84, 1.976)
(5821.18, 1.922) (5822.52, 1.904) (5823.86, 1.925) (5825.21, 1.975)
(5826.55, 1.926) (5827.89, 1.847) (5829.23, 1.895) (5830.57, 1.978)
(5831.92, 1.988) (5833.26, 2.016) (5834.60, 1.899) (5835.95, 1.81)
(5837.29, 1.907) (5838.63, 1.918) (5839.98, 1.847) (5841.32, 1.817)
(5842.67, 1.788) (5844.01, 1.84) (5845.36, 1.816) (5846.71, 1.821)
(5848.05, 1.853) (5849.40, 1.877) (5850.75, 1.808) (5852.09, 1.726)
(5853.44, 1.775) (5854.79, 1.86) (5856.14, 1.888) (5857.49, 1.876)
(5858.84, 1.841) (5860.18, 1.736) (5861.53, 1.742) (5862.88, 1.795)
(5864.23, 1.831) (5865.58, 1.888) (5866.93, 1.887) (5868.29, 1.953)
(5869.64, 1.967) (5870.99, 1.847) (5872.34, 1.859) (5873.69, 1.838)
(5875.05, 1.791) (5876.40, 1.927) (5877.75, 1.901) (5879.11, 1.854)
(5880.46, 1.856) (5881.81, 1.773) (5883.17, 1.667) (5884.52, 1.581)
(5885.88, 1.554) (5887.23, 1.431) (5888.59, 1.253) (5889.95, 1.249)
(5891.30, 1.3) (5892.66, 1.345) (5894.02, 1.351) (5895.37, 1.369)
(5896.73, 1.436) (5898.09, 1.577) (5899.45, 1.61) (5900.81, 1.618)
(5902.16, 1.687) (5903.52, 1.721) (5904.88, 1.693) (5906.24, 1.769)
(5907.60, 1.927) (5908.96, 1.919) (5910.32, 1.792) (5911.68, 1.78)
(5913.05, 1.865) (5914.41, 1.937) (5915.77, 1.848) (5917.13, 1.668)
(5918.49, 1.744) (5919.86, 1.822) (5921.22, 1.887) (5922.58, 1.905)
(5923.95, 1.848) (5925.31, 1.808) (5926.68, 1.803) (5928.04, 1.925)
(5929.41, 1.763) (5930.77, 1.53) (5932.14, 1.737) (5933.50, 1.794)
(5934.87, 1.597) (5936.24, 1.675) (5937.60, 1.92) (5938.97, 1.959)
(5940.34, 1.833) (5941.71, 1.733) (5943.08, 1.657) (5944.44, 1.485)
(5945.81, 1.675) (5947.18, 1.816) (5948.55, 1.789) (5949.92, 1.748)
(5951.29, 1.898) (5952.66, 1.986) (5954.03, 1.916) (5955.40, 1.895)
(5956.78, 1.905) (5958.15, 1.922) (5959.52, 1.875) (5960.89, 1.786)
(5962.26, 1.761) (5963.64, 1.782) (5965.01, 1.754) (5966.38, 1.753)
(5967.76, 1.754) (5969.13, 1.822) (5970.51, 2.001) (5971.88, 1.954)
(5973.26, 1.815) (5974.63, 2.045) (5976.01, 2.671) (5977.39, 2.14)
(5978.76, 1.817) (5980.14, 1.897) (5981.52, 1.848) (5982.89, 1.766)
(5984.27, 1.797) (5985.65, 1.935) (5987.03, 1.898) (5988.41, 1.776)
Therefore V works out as 2.27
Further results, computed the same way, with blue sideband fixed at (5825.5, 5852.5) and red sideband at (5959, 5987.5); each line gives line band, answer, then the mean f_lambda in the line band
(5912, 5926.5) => 0.44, 1.83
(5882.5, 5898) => 3.82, 1.42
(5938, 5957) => 0.88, 1.81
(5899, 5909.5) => 0.79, 1.74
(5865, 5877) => -0.03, 1.88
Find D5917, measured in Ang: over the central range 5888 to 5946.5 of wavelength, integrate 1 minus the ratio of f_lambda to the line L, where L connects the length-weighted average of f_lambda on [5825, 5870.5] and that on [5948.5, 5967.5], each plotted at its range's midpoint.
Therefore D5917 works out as 4.9 Ang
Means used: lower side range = 1.86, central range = 1.69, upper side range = 1.84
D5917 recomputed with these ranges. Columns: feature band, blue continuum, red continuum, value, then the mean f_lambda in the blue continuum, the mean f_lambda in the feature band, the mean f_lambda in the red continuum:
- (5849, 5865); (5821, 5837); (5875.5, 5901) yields -0.6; 1.92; 1.81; 1.56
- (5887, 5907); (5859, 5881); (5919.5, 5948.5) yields 3.5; 1.85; 1.5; 1.77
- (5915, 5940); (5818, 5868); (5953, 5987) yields 1.3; 1.87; 1.79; 1.9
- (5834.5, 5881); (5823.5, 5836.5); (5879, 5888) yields -1.6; 1.93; 1.85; 1.66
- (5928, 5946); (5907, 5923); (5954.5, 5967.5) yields 1.0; 1.84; 1.73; 1.82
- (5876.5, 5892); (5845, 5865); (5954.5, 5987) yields 2.0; 1.82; 1.6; 1.9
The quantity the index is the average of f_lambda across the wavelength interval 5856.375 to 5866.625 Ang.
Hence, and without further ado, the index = 1.82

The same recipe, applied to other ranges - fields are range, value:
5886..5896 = 1.34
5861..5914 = 1.7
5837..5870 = 1.84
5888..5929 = 1.68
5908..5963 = 1.81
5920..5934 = 1.8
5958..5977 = 1.91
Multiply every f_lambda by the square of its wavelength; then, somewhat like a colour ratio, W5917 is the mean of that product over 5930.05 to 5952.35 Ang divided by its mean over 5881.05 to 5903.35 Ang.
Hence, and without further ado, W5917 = 1.19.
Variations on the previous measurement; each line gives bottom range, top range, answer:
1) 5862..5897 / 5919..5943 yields 1.09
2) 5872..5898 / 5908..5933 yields 1.15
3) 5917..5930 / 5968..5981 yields 1.12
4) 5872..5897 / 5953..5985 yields 1.23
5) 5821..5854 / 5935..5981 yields 1.03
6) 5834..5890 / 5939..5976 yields 1.06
